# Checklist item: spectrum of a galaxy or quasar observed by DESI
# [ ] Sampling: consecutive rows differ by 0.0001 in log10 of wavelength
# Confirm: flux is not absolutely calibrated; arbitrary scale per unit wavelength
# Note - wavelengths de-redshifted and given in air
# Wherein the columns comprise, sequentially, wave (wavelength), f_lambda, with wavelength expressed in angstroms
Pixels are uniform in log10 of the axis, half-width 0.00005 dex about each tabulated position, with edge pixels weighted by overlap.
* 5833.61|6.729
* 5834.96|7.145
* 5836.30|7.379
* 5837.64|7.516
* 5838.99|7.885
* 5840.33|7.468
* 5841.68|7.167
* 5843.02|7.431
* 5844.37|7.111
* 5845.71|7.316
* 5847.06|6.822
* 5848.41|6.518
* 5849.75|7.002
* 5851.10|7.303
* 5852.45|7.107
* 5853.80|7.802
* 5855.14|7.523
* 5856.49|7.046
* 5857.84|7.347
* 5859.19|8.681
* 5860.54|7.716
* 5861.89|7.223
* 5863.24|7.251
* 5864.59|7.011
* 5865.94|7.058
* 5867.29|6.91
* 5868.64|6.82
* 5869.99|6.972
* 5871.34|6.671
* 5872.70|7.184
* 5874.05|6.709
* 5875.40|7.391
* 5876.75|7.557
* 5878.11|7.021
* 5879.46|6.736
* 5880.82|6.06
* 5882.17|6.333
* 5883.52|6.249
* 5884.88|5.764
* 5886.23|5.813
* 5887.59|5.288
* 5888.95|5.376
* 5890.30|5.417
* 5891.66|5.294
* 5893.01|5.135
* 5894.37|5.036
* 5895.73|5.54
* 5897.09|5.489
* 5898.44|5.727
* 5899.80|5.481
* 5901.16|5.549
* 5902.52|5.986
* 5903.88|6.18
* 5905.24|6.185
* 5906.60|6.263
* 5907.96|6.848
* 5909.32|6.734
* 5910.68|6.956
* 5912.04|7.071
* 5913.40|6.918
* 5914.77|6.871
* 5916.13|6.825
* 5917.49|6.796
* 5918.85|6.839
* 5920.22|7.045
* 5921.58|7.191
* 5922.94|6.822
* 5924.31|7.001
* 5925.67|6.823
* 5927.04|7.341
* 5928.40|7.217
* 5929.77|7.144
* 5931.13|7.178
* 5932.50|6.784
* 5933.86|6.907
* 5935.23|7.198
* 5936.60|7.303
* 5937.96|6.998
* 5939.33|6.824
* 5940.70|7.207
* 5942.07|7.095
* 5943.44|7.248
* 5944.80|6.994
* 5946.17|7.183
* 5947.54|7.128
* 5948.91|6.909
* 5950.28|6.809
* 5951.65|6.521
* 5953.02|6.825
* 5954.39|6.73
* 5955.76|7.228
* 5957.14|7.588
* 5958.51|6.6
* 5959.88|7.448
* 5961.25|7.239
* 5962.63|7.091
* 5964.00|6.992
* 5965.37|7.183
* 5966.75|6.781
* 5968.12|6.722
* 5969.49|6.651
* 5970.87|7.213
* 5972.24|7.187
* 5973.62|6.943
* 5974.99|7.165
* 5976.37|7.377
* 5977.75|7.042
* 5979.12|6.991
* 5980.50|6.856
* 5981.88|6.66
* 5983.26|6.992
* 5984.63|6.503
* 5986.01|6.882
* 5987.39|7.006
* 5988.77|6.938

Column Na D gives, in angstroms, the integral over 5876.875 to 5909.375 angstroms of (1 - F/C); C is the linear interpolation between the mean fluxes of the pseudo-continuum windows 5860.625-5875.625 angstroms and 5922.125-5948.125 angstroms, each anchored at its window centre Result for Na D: 5.3 angstroms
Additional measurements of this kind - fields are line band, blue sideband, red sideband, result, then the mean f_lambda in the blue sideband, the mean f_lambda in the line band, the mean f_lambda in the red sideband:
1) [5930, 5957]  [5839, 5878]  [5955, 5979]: 0.4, 7.23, 7.02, 7.08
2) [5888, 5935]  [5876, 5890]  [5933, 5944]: 1.8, 6.2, 6.41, 7.09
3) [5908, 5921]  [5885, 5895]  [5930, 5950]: -1.5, 5.36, 6.89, 7.07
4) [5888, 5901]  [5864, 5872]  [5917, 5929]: 2.9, 6.91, 5.39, 7.01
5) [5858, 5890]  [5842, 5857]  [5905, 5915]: 1.1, 7.18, 6.77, 6.75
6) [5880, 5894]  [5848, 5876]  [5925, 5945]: 2.9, 7.21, 5.67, 7.09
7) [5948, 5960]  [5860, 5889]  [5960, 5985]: 0.0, 6.71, 6.94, 6.99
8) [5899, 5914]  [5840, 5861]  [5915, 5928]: 1.4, 7.33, 6.37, 6.97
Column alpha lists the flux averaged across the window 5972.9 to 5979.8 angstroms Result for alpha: 7.1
